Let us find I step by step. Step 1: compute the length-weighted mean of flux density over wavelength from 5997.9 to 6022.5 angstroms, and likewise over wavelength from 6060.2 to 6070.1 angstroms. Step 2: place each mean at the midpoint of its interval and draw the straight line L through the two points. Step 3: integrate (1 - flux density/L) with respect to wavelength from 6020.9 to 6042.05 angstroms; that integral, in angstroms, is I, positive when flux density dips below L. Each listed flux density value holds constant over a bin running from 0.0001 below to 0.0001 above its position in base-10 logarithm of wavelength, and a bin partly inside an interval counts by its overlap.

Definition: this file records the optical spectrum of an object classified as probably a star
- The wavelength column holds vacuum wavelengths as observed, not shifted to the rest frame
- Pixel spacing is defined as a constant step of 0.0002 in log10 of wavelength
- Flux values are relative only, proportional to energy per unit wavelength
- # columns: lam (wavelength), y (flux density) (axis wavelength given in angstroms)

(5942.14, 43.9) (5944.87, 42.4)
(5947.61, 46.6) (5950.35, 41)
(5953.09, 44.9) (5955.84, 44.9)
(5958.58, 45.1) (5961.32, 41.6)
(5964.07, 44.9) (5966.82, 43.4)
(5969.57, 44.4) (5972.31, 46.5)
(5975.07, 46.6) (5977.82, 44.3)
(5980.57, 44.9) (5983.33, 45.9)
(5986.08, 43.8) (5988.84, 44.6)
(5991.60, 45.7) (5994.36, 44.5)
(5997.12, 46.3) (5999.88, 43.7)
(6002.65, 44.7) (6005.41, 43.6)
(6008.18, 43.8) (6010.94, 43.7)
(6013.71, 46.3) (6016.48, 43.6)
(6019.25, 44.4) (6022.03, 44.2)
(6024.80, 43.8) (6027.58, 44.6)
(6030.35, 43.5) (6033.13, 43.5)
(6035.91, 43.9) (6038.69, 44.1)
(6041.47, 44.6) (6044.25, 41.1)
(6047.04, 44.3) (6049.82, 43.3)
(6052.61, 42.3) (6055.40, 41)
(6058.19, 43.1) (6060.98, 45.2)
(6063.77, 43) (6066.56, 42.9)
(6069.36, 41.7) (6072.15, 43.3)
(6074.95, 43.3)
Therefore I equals -0.1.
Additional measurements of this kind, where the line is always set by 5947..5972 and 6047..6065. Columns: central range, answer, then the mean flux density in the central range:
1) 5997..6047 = -0.66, 44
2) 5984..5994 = -0.22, 44.8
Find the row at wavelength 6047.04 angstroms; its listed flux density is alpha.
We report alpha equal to 44.3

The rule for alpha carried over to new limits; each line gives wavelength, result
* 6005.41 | 43.6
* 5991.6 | 45.7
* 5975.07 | 46.6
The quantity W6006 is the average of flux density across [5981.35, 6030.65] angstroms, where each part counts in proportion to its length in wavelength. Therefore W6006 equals 44.5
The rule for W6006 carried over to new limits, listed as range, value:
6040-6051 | 43.3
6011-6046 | 44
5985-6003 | 44.8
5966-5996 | 45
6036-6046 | 43.4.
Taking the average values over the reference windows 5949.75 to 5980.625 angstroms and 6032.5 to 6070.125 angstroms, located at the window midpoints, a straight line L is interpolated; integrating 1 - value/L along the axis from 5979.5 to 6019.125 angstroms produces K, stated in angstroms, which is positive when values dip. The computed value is -0.6 angstroms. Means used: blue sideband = 44.4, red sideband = 43.2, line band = 44.6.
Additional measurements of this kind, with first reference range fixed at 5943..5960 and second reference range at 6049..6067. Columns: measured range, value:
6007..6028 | -0.4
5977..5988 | -0.2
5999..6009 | -0.1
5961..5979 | -0.3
